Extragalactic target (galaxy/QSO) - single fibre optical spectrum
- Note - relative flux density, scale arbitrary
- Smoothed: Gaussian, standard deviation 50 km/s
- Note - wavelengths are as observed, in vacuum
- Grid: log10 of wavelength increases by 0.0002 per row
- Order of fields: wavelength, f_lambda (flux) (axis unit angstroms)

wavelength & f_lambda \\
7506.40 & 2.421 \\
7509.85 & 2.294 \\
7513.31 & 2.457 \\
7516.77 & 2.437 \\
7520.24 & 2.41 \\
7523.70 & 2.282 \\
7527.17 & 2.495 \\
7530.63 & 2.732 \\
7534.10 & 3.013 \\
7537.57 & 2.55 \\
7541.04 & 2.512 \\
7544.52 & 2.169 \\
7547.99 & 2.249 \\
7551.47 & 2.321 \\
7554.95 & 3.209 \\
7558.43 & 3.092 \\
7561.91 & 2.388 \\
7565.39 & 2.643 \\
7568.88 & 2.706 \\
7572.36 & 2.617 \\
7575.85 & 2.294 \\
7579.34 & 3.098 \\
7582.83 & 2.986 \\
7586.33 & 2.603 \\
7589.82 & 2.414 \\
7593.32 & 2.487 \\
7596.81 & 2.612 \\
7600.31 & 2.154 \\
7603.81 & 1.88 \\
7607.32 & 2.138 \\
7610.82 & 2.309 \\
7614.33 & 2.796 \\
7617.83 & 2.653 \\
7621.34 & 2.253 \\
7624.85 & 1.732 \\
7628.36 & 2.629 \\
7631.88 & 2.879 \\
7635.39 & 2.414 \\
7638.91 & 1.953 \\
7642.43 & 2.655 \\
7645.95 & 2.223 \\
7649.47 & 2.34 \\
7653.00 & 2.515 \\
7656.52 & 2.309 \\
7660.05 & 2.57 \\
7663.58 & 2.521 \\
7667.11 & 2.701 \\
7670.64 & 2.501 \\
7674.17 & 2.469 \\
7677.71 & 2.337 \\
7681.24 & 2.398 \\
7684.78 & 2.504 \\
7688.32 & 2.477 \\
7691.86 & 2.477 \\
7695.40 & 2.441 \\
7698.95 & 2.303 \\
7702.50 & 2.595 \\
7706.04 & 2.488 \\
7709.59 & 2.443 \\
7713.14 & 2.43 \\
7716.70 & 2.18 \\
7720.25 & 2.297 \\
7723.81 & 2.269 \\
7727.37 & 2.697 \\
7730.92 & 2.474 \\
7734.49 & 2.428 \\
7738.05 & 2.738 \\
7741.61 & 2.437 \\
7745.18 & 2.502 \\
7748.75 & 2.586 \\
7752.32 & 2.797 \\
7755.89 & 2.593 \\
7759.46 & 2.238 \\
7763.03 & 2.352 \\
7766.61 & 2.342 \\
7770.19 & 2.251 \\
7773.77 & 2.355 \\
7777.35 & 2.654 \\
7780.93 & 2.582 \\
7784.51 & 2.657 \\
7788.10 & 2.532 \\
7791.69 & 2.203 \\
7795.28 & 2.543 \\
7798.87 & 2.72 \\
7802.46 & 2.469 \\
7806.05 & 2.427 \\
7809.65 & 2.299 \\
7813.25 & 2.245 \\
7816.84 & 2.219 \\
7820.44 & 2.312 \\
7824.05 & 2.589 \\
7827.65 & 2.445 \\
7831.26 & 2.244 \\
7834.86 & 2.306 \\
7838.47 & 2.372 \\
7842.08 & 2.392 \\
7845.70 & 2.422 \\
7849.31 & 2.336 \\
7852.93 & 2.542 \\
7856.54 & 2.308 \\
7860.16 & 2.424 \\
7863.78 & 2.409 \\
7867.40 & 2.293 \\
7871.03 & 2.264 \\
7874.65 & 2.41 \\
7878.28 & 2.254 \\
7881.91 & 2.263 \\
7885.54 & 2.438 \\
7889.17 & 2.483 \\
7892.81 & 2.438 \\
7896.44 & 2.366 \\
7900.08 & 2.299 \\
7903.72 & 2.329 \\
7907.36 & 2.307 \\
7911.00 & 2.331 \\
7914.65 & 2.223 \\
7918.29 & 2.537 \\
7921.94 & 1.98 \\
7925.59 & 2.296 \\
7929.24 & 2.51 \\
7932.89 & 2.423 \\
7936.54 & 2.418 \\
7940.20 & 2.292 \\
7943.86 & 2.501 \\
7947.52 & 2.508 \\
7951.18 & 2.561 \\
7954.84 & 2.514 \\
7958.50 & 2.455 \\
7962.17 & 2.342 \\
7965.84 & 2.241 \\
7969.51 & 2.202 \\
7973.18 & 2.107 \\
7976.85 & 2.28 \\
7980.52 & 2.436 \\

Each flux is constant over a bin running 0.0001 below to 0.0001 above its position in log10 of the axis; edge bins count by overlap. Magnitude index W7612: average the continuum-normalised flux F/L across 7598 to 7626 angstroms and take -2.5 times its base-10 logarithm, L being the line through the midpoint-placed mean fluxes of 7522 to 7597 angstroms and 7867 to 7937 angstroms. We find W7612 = 0.14 mag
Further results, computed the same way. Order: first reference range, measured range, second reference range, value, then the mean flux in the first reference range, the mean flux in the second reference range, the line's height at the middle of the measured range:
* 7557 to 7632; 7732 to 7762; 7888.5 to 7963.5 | -0.04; 2.51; 2.39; 2.45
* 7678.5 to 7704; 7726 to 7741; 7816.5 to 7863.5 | -0.06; 2.45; 2.38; 2.43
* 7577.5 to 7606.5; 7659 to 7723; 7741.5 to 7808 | 0.02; 2.52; 2.49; 2.5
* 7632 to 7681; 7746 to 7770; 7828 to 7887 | -0.03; 2.44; 2.36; 2.4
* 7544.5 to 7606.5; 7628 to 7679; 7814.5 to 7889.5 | 0.02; 2.56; 2.36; 2.5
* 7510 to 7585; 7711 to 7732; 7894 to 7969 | 0.05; 2.6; 2.37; 2.49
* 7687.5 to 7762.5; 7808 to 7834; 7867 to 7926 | 0.02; 2.47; 2.33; 2.39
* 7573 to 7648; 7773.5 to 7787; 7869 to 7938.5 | -0.09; 2.44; 2.35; 2.38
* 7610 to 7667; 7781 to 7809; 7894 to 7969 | -0.05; 2.43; 2.37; 2.4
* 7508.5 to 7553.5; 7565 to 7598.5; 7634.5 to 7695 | -0.08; 2.46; 2.43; 2.45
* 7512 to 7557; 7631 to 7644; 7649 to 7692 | 0.02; 2.53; 2.47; 2.49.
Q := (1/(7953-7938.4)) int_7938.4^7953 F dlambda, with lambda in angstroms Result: 2.47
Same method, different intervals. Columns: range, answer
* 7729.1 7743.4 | 2.52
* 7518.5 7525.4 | 2.35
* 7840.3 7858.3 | 2.4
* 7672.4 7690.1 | 2.44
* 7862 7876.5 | 2.34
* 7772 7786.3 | 2.56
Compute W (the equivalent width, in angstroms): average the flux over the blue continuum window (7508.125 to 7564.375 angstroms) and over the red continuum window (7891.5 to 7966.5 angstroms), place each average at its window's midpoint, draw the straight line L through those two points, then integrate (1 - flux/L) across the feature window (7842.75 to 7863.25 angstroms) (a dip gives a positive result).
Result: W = 0.02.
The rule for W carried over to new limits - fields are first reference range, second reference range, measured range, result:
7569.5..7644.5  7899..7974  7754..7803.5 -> -1.2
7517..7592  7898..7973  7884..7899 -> -0.2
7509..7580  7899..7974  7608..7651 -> 2.1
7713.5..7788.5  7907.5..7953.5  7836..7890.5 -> 1.0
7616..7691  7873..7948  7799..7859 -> 0.0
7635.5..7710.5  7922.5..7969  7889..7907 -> 0.3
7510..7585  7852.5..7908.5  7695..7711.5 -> 0.2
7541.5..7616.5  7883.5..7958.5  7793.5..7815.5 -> -0.1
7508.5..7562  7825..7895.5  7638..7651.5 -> 0.9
